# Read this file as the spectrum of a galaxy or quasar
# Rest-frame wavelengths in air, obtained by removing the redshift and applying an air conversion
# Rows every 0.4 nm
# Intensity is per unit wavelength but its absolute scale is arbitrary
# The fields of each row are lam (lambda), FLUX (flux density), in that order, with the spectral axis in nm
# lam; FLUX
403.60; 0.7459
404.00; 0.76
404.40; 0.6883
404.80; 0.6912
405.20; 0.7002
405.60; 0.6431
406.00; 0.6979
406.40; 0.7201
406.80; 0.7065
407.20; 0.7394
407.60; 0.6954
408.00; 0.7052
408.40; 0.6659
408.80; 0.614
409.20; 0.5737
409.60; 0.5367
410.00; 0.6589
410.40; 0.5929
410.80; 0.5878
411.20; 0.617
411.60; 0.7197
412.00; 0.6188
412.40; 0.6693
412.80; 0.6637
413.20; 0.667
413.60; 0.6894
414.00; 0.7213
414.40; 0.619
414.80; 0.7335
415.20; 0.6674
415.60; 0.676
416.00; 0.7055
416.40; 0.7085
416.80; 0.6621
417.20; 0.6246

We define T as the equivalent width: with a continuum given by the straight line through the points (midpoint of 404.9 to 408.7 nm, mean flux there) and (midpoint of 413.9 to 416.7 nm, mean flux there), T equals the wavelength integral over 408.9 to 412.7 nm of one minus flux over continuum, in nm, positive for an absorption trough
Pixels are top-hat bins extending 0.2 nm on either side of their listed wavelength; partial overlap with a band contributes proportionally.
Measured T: 0.391 nm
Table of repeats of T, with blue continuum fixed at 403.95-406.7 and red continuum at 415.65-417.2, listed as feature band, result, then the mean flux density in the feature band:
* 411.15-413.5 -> 0.08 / 0.663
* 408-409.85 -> 0.22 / 0.611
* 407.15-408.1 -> -0.02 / 0.71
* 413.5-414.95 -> -0.01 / 0.689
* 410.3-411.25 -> 0.13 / 0.597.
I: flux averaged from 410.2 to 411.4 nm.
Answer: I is 0.599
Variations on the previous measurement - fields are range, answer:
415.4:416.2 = 0.691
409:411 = 0.59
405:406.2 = 0.68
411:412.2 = 0.652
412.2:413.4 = 0.667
